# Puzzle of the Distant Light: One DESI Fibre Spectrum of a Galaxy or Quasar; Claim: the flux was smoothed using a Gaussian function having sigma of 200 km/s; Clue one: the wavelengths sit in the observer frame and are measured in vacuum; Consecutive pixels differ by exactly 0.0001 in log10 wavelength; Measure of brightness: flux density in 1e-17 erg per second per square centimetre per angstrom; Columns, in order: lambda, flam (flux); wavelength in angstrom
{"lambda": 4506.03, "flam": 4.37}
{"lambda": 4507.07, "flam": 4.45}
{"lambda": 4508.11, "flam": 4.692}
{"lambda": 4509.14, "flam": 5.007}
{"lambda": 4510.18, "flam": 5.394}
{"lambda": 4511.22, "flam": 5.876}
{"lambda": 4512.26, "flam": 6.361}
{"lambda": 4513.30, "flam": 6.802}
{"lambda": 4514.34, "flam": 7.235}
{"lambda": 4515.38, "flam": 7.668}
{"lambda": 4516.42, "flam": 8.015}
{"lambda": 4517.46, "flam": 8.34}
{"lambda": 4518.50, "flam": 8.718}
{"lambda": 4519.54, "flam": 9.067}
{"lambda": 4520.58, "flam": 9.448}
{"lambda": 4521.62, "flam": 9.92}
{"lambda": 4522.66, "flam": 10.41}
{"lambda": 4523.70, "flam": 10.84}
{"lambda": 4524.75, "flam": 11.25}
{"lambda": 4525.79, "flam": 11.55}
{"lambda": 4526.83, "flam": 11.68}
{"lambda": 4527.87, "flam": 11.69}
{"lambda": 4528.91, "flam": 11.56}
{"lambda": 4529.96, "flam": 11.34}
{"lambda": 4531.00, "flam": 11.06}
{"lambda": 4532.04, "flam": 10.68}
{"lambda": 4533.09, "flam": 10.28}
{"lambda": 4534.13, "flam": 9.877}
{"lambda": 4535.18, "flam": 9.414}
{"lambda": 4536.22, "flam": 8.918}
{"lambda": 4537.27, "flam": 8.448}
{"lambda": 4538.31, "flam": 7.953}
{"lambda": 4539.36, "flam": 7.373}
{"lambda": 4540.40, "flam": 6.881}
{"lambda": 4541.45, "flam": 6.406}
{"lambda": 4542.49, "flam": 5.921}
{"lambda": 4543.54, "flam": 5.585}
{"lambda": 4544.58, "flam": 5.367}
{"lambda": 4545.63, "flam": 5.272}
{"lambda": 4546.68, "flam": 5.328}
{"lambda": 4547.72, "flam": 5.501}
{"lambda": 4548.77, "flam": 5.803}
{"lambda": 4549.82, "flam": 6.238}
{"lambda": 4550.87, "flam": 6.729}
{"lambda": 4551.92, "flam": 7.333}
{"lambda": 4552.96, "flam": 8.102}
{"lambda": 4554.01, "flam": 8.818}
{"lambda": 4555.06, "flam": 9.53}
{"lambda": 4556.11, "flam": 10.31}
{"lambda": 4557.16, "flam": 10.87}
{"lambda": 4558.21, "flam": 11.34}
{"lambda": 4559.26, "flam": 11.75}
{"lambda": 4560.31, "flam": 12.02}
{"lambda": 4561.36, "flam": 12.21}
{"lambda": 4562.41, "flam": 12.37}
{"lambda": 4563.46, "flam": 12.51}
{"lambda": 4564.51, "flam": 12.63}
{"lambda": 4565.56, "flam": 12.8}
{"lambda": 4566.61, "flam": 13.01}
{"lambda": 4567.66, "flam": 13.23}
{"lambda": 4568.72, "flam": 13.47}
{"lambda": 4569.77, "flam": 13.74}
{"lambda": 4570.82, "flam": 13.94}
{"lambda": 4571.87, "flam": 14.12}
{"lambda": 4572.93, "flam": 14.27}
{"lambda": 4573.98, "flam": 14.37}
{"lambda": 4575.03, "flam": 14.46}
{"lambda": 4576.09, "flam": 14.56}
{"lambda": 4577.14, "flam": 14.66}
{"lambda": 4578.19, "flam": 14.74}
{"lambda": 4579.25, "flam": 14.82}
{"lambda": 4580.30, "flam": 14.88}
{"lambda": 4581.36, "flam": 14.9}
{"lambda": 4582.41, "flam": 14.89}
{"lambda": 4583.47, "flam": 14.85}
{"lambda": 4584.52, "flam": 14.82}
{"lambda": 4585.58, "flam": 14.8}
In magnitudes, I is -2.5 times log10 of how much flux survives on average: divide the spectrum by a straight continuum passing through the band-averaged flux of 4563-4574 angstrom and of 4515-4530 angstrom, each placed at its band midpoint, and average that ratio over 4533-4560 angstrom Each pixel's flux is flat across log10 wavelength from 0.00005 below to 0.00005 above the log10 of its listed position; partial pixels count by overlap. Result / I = 0.44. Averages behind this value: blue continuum 10.1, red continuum 13.4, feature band 7.89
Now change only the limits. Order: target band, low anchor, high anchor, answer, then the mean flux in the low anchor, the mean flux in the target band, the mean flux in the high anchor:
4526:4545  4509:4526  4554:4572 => 0.09 mag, 8.36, 8.98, 12.2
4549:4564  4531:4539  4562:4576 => 0.21 mag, 9.43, 9.93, 13.5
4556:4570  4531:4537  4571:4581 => 0.07 mag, 9.87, 12.3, 14.5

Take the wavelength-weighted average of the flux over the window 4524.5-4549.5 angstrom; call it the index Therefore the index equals 8.5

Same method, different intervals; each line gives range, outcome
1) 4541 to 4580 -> 10.7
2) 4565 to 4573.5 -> 13.6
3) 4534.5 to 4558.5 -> 7.52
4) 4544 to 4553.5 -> 6.19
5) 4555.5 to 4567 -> 12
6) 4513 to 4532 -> 9.87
